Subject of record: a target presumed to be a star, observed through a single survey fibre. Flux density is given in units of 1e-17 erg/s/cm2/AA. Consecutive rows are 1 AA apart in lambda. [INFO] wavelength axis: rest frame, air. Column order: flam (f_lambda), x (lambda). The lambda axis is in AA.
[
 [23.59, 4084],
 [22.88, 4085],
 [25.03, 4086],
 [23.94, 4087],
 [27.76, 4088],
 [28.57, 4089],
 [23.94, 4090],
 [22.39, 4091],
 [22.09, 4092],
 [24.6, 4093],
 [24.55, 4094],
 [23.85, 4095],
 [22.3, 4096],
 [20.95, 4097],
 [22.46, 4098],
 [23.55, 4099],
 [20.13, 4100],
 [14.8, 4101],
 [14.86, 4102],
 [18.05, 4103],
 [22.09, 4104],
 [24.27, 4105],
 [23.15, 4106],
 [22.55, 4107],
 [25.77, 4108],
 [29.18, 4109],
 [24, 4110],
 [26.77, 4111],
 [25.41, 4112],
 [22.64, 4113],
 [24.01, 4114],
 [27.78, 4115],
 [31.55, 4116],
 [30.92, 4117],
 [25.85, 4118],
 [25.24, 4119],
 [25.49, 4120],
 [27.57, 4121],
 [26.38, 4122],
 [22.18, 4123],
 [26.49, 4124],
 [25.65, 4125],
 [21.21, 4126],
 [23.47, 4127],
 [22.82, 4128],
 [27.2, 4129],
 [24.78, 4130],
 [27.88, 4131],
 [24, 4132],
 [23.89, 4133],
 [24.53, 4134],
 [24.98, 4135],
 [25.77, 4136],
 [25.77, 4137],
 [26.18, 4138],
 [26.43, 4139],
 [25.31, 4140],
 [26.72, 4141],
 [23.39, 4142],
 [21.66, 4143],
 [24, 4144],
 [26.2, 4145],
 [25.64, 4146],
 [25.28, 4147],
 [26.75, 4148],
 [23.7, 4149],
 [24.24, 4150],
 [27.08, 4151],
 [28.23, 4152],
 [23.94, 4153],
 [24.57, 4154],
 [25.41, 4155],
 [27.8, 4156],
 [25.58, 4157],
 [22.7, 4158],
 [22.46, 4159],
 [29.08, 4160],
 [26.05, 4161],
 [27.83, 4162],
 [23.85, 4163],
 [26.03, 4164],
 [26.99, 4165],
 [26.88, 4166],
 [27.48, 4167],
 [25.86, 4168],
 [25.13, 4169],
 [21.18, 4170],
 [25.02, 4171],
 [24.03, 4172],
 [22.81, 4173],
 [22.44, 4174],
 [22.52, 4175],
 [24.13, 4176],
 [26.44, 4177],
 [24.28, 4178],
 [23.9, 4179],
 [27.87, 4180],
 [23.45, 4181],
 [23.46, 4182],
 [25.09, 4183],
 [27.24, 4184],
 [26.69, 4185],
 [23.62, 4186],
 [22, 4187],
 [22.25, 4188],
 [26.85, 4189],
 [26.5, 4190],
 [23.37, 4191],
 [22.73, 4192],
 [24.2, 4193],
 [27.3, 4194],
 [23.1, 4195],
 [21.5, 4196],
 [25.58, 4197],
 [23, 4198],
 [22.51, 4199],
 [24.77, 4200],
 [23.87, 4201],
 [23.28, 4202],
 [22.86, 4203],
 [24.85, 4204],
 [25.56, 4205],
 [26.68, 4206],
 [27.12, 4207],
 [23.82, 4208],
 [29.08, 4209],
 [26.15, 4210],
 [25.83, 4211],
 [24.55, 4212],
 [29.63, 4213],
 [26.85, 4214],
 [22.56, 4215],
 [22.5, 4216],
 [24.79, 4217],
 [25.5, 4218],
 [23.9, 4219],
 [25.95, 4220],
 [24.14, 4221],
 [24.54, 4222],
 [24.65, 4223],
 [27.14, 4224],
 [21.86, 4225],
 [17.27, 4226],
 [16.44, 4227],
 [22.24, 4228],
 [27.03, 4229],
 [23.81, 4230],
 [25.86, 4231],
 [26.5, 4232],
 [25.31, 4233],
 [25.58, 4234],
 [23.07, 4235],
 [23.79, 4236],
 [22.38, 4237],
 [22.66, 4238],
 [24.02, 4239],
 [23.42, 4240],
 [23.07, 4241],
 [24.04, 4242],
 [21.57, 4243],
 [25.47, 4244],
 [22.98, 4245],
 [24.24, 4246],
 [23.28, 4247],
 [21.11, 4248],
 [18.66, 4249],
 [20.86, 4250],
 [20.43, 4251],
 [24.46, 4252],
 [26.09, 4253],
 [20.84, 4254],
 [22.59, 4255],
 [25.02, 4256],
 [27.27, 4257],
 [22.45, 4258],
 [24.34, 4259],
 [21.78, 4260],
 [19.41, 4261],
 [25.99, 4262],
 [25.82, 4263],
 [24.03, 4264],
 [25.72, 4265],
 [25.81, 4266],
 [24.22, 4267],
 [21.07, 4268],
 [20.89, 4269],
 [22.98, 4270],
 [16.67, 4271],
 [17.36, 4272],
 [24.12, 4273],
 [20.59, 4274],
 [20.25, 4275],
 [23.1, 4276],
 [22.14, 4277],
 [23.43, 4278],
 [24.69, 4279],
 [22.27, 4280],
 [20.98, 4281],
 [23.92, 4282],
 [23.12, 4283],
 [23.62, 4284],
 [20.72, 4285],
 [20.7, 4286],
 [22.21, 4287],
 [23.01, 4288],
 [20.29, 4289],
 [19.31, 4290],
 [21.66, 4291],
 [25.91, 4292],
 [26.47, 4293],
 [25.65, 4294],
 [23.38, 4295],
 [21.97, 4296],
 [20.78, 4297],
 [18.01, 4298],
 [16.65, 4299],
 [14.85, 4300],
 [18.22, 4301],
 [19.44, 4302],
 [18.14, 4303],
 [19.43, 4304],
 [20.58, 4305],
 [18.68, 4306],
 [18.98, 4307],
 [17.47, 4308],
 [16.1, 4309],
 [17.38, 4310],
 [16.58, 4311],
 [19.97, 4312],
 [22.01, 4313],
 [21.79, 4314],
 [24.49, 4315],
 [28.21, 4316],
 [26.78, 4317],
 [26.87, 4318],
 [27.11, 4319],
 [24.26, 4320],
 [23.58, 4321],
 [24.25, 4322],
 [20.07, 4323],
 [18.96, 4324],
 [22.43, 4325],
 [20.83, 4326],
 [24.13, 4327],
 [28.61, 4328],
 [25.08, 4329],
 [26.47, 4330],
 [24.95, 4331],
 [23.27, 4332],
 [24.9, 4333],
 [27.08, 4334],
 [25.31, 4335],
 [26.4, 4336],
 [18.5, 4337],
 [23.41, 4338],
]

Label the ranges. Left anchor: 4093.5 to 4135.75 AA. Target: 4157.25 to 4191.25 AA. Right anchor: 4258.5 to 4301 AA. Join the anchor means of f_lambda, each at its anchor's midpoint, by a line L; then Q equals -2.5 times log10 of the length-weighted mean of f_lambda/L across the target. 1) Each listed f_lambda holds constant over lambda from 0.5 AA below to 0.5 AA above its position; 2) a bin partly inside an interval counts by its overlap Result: -0.065 mag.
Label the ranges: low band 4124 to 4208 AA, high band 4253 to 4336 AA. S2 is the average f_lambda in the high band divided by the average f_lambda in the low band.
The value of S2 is 0.9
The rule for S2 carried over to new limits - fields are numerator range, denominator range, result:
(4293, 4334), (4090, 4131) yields 0.91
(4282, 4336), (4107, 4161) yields 0.87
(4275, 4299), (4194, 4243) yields 0.92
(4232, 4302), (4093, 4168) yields 0.91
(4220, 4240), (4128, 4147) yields 0.94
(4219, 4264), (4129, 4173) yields 0.92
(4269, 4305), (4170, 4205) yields 0.88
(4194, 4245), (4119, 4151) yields 0.97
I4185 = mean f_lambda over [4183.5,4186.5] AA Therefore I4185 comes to 25.8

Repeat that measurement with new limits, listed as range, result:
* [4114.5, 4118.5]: 29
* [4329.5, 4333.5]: 24.9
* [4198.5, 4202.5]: 23.6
